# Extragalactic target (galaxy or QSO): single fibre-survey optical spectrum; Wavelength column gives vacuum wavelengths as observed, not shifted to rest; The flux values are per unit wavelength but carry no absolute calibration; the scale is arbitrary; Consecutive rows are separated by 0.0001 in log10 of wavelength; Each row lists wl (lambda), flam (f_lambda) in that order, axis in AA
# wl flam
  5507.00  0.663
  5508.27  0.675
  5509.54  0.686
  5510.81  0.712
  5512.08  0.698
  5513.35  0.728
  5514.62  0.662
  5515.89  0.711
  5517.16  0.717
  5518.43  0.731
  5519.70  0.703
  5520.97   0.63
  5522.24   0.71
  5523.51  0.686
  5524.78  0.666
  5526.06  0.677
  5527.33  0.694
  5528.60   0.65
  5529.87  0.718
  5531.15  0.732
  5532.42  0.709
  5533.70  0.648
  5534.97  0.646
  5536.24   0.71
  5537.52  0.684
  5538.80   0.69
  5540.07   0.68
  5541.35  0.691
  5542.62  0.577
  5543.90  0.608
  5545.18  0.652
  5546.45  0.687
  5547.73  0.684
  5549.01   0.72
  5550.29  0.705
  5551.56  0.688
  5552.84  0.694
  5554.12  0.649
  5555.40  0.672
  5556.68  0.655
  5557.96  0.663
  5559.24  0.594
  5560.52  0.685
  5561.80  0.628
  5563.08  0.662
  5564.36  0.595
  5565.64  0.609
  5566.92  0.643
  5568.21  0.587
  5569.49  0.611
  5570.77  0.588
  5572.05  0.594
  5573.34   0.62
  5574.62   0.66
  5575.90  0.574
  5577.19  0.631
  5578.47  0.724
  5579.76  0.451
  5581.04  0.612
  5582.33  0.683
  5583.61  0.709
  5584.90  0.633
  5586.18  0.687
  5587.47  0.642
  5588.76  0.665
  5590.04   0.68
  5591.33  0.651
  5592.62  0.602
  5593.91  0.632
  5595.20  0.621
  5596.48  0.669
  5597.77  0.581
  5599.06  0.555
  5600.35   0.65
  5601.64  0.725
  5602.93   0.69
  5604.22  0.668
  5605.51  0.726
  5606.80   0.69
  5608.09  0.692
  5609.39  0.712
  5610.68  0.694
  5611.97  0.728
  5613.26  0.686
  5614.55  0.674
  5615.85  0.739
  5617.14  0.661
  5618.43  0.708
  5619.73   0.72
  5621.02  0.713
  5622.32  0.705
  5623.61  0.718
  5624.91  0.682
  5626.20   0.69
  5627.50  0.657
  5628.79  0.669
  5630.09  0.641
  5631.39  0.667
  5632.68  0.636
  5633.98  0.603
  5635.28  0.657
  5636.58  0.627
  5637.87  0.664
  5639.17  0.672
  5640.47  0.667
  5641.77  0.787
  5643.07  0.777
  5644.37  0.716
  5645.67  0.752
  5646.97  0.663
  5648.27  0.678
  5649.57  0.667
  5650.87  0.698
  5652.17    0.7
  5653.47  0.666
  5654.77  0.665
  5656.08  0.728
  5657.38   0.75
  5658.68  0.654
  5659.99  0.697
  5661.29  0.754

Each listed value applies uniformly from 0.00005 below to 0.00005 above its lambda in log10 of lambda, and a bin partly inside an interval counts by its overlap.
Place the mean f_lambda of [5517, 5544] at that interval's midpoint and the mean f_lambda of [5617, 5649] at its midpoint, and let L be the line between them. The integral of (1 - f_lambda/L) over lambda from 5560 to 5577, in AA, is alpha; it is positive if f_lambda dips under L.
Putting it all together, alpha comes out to 1.6 AA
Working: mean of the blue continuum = 0.681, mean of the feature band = 0.62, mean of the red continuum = 0.686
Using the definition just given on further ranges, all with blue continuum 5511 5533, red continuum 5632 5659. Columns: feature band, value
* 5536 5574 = 2.4 AA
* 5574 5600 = 2.2 AA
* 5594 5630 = 0.5 AA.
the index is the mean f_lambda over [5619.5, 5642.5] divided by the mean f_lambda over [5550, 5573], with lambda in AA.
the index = 1.1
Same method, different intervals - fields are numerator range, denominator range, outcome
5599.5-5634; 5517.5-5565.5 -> 1.02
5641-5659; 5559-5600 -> 1.13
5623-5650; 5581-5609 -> 1.03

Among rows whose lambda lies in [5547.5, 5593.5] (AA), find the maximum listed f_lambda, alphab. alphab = 0.724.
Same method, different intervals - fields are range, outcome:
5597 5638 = 0.739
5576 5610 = 0.726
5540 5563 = 0.72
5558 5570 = 0.685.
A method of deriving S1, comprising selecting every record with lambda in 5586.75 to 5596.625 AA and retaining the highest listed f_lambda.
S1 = 0.68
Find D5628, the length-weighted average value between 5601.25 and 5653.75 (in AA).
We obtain 0.69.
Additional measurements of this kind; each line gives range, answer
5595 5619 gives 0.679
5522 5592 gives 0.655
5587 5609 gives 0.656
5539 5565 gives 0.66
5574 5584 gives 0.629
